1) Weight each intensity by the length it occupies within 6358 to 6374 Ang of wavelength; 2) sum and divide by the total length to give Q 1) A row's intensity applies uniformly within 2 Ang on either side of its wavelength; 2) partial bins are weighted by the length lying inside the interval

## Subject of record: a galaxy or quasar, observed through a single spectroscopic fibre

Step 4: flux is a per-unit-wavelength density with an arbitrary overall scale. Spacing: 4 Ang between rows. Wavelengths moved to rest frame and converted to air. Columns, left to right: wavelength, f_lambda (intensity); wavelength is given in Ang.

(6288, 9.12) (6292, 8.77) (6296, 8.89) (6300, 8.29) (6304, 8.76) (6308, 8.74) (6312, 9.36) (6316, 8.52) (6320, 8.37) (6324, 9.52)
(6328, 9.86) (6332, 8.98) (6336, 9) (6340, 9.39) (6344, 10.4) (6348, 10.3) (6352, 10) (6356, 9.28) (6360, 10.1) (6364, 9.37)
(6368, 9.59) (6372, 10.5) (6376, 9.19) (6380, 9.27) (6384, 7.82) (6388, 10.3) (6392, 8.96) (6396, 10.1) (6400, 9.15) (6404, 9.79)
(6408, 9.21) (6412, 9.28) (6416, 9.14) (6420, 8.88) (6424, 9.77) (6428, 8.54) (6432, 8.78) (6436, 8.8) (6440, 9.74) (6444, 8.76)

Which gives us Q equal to 9.89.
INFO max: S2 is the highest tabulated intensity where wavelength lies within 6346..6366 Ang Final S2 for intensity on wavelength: 10.3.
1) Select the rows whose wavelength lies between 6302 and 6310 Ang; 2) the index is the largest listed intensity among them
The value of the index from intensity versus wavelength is 8.76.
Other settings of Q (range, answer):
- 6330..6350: 9.61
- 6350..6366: 9.69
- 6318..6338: 9.15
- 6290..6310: 8.69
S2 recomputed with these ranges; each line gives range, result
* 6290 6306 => 8.89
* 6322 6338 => 9.86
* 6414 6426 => 9.77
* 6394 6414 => 10.1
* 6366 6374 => 10.5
